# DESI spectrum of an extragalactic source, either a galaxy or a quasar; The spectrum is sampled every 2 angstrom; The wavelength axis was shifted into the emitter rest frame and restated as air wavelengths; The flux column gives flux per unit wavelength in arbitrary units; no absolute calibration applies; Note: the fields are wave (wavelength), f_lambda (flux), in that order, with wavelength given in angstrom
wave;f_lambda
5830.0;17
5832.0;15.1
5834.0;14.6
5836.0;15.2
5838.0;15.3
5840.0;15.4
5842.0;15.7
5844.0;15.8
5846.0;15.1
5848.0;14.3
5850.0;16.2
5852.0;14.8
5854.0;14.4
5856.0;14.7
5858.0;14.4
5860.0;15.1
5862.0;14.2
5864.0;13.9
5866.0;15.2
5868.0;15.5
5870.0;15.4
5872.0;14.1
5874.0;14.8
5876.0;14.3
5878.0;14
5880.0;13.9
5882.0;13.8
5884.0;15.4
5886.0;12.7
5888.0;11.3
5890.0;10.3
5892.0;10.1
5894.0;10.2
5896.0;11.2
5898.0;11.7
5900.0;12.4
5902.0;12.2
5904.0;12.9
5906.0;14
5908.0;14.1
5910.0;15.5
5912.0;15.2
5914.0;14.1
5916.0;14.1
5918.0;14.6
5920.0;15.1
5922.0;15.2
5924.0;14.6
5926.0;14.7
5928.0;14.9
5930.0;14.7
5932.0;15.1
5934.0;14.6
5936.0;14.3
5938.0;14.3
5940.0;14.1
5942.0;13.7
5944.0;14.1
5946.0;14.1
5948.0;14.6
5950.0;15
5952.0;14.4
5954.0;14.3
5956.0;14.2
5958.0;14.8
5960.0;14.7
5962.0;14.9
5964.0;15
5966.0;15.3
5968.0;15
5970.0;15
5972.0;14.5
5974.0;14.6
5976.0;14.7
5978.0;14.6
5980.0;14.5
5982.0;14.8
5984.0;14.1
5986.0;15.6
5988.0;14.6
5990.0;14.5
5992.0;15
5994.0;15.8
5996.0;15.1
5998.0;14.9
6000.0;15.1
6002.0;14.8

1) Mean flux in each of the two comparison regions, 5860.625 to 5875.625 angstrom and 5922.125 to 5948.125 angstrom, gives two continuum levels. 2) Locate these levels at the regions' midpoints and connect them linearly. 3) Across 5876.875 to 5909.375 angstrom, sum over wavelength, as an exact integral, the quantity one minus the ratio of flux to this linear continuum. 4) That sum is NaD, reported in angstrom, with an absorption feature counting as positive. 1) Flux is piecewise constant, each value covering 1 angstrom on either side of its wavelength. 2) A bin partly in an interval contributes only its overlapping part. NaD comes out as 4.6 angstrom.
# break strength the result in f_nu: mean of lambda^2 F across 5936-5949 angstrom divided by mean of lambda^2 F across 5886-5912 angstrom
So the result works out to 1.17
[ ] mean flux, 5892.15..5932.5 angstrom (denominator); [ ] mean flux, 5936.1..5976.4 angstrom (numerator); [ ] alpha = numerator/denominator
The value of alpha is 1.06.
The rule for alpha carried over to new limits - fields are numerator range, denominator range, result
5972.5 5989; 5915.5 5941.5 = 1.00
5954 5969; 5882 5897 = 1.26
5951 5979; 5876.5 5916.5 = 1.14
